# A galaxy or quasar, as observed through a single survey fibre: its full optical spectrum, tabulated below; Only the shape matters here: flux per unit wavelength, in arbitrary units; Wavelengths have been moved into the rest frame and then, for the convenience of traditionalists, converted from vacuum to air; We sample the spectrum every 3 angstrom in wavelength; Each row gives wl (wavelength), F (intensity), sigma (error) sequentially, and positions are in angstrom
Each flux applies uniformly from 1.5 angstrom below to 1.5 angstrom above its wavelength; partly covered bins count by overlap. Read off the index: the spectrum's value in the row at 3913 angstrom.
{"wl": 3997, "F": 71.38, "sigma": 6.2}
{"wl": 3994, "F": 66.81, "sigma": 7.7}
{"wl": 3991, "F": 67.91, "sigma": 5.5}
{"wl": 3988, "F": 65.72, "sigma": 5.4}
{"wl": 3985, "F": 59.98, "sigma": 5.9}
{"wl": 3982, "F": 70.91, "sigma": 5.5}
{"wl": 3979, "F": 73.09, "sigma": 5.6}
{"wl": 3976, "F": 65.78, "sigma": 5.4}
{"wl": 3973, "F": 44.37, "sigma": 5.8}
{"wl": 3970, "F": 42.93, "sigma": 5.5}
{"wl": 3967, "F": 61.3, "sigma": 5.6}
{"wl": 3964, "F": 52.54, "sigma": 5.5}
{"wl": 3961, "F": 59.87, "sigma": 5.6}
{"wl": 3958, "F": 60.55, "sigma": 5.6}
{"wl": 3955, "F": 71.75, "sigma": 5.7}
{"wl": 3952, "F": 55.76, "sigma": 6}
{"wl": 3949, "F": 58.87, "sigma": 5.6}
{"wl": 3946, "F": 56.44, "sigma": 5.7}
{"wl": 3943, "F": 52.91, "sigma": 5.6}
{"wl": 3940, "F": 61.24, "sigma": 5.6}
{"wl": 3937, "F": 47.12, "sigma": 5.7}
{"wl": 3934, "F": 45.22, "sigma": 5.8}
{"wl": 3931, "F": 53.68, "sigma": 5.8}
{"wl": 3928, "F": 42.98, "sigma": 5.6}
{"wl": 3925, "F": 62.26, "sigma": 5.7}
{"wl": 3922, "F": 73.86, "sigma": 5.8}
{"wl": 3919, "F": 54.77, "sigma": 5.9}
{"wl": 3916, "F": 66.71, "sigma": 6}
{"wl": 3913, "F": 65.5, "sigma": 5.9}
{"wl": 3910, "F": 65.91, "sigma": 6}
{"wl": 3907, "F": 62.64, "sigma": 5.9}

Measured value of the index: 65.5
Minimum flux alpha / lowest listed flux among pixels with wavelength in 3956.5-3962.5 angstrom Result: 59.87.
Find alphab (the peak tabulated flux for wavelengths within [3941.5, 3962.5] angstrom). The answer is 71.75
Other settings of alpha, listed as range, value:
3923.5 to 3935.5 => 42.98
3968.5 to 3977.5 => 42.93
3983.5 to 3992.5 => 59.98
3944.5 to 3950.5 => 56.44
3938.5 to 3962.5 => 52.91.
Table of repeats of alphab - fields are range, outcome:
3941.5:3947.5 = 56.44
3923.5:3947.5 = 62.26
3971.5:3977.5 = 65.78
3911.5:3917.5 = 66.71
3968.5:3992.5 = 73.09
